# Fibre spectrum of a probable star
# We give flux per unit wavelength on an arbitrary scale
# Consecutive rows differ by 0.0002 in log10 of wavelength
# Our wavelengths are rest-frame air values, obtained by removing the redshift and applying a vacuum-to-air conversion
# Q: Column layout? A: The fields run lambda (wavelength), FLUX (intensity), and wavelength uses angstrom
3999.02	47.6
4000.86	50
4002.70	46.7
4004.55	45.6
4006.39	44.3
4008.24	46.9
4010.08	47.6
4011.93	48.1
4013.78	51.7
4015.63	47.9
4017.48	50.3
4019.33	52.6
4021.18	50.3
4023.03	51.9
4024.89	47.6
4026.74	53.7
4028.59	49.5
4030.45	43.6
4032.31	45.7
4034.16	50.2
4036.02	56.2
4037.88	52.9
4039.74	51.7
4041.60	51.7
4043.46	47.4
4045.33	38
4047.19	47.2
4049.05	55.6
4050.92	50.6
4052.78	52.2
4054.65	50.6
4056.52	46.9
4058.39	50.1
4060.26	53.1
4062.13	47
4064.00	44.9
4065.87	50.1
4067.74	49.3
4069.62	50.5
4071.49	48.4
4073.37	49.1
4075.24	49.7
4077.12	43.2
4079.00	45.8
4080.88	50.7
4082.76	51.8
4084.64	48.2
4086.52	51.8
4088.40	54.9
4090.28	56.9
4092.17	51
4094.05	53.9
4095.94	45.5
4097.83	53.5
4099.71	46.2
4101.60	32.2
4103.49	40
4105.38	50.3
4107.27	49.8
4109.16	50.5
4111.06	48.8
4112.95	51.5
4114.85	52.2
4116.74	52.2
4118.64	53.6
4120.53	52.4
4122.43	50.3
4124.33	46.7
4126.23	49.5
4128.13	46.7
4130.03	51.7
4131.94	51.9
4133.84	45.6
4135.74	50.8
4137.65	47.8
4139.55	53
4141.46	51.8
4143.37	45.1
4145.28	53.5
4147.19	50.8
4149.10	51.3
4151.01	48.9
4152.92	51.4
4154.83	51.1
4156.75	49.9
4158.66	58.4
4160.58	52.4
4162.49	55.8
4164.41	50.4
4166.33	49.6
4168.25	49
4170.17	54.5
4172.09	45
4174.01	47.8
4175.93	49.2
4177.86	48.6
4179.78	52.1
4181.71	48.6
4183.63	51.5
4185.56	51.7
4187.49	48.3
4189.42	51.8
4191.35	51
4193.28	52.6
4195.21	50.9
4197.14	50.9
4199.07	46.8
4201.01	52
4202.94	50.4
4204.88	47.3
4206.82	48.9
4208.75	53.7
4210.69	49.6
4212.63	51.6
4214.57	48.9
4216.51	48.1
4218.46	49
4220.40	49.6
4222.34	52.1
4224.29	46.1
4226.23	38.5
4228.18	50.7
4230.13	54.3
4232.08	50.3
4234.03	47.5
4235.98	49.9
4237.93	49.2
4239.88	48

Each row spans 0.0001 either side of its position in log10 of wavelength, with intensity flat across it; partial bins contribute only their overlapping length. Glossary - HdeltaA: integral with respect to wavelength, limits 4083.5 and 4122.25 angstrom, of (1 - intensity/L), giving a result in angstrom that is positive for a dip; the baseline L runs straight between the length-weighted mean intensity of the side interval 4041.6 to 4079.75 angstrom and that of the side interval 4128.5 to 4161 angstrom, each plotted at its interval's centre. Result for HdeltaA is -0.1 angstrom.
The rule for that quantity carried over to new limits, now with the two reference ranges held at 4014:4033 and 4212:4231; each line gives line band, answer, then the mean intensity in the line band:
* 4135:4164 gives -1.4 angstrom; 51.4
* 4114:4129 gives -0.4 angstrom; 50.5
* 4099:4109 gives 1.0 angstrom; 44.2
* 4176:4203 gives -0.9 angstrom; 50.5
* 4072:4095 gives -0.6 angstrom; 50.5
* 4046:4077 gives -0.1 angstrom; 49.4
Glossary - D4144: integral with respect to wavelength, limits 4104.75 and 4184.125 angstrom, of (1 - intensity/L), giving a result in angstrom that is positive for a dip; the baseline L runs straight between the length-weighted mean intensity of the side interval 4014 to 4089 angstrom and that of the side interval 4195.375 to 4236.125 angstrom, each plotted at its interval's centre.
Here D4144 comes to -1.7 angstrom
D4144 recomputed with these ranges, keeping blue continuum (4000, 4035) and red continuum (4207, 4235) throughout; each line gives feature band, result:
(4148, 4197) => -1.74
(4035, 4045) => -0.49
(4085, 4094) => -0.82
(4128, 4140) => -0.17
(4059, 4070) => -0.07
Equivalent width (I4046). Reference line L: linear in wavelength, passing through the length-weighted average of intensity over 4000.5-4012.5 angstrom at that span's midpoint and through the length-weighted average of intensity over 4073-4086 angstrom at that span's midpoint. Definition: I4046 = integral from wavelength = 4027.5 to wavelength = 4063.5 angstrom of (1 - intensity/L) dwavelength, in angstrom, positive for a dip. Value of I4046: -1.3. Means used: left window 46.9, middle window 49.4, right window 48.4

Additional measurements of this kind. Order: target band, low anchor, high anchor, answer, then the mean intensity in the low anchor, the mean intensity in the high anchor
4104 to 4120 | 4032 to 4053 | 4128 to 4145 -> -0.4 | 50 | 49.7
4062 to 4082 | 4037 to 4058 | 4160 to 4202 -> 0.6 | 49.5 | 50.5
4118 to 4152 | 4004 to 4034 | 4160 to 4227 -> -0.4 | 48.7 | 49.9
